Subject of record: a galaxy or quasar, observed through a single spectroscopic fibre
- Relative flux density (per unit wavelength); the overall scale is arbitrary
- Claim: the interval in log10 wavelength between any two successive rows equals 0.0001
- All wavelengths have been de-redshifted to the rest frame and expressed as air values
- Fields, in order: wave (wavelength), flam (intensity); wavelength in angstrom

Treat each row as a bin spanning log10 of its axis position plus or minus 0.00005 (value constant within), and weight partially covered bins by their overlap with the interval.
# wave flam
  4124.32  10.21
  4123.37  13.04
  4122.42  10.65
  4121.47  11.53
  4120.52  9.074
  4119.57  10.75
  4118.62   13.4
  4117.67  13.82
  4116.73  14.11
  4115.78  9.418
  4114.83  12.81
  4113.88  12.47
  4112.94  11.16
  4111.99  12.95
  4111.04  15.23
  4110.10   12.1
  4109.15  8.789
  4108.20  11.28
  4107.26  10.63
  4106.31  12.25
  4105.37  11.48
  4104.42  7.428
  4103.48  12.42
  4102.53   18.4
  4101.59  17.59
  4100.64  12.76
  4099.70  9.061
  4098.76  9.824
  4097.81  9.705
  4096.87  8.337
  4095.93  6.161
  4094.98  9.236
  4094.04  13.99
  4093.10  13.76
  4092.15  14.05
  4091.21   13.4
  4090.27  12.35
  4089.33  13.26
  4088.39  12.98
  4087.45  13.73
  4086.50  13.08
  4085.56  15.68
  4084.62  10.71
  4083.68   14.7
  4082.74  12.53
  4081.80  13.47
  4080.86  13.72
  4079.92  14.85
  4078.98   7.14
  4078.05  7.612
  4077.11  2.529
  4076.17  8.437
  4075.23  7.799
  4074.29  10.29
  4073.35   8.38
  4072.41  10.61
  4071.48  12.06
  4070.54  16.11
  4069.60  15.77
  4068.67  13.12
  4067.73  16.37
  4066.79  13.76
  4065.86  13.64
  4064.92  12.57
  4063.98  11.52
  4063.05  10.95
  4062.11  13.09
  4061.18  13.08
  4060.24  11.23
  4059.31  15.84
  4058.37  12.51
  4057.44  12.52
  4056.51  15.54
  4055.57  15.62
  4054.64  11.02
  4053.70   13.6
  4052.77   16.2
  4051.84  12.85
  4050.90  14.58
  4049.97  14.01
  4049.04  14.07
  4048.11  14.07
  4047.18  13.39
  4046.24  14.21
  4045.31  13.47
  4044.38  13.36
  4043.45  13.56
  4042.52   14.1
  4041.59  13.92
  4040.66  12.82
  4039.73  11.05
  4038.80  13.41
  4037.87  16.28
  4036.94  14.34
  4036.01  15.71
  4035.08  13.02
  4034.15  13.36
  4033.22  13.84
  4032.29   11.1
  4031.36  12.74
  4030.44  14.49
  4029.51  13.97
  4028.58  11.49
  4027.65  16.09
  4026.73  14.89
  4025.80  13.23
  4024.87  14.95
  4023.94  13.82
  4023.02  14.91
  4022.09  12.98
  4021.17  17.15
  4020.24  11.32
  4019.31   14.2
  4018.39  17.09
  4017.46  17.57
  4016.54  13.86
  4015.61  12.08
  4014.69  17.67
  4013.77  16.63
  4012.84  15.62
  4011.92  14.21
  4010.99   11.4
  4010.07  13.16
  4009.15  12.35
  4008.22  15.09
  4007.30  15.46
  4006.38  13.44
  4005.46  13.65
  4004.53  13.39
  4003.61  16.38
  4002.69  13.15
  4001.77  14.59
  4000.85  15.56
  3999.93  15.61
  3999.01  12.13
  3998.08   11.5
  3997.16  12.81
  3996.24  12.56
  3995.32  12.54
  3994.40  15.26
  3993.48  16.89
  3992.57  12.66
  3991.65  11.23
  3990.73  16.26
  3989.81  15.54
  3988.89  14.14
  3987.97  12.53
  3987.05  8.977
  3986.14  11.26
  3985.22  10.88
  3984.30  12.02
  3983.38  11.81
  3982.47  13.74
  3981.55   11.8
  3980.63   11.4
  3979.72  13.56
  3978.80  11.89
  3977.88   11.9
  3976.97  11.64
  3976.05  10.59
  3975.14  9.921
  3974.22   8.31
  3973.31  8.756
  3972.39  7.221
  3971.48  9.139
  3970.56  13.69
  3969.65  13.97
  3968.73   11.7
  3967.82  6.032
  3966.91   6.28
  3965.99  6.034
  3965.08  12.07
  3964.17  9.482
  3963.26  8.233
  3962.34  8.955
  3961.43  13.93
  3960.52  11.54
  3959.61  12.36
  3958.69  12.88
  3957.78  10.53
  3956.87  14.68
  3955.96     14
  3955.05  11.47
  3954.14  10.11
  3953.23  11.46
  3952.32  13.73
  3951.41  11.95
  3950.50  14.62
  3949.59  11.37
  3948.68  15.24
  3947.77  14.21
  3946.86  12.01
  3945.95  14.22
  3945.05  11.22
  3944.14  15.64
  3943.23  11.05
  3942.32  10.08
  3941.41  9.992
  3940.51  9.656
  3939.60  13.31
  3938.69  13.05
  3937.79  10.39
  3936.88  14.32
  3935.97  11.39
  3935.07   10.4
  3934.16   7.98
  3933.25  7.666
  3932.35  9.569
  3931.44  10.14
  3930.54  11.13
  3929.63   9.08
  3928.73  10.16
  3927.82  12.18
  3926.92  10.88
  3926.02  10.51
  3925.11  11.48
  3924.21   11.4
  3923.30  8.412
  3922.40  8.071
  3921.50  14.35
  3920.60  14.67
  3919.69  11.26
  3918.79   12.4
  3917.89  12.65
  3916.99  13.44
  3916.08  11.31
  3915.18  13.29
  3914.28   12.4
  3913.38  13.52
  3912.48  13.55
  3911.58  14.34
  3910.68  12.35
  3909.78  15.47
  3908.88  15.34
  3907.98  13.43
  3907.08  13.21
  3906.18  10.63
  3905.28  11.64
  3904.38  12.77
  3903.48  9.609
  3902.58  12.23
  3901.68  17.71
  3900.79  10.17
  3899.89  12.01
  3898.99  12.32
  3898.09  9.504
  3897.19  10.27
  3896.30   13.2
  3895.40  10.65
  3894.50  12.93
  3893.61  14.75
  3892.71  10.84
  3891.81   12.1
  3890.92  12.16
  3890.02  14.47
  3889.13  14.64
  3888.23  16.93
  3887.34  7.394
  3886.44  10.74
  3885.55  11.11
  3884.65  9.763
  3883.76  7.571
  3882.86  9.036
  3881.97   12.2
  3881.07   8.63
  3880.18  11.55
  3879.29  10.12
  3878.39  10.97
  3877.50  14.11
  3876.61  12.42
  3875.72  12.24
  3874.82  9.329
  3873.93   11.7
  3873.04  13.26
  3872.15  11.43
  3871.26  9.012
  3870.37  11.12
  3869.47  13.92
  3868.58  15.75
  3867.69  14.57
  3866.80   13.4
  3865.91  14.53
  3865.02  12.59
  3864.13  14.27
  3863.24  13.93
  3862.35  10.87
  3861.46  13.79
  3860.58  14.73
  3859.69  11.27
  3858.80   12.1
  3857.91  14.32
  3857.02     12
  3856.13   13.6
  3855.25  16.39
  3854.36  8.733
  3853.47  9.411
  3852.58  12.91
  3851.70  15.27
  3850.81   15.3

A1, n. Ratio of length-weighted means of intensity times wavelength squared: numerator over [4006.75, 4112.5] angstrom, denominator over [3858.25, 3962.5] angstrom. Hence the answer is 1.16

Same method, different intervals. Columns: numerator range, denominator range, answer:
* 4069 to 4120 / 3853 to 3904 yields 1.09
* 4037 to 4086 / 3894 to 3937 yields 1.16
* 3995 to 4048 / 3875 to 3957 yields 1.24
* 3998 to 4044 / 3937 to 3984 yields 1.27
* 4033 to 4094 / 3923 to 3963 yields 1.18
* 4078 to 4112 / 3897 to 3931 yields 1.10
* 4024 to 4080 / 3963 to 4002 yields 1.14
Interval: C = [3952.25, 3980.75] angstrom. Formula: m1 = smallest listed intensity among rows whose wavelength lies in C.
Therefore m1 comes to 6.032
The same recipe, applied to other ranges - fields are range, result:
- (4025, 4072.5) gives 10.61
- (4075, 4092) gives 2.529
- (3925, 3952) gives 7.666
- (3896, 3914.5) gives 9.504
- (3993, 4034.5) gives 11.1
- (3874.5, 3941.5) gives 7.394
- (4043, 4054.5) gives 12.85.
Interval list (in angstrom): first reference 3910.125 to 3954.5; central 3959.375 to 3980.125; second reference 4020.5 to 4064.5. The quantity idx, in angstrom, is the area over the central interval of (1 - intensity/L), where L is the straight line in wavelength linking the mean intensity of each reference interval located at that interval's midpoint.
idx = 3.60 angstrom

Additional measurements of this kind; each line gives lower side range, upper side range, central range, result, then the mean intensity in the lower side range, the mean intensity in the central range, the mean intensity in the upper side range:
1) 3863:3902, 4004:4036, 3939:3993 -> 6.9 angstrom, 12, 11.6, 14.1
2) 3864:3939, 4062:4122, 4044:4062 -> -2.8 angstrom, 11.9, 13.7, 11.9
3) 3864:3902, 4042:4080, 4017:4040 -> -3.1 angstrom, 12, 14.1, 12.5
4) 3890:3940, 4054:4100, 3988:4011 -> -3.7 angstrom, 11.9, 13.9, 12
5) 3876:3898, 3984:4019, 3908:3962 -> 2.2 angstrom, 11.6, 12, 13.9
